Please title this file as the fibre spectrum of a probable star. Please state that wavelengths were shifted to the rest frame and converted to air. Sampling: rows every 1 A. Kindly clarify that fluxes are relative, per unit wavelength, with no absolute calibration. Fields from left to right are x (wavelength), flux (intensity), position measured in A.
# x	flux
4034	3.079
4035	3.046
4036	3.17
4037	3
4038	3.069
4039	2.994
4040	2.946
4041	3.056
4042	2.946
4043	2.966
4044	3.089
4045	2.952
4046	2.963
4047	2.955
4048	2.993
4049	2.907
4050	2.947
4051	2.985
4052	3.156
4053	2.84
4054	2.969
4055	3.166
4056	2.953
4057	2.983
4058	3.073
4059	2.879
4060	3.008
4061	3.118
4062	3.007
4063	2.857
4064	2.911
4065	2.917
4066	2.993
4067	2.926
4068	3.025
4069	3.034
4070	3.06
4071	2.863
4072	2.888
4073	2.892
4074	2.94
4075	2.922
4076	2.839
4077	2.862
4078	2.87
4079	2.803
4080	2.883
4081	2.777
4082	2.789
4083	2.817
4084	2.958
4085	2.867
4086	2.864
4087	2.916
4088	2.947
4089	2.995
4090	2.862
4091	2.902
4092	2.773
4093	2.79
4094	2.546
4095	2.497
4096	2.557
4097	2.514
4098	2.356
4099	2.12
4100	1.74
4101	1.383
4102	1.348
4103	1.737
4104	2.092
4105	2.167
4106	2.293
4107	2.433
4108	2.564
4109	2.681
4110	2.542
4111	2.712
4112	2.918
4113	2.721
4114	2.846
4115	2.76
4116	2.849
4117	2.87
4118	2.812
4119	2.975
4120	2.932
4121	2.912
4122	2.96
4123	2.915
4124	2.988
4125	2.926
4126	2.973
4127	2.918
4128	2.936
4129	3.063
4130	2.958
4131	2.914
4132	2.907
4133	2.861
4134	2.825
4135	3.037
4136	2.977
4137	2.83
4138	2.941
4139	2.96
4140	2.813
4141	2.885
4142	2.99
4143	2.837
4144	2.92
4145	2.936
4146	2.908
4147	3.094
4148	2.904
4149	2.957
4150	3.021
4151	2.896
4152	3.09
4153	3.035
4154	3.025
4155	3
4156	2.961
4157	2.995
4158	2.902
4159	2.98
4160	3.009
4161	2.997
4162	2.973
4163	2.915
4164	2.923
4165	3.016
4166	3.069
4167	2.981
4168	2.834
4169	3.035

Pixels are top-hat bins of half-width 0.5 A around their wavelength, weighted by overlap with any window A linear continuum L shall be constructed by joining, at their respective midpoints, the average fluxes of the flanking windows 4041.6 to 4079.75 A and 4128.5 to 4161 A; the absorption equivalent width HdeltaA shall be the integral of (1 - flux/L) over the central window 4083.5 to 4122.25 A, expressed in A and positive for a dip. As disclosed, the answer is 4.9 A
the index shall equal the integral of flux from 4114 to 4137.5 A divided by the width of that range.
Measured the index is 2.92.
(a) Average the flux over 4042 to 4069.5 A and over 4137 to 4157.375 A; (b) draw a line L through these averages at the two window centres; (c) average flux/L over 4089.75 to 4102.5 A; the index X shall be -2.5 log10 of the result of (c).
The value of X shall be 0.265 mag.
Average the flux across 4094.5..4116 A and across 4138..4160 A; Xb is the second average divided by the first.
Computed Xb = 1.26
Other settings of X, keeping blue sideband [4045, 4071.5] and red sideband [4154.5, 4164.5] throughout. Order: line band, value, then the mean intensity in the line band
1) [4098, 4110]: 0.39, 2.08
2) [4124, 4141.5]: 0.02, 2.93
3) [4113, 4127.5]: 0.03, 2.9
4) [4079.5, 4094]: 0.04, 2.86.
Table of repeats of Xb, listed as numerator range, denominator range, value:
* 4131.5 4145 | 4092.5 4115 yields 1.24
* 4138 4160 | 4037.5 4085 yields 1.00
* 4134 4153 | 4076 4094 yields 1.03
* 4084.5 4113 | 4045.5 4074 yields 0.83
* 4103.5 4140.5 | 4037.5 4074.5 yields 0.94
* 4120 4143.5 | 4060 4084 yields 1.00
